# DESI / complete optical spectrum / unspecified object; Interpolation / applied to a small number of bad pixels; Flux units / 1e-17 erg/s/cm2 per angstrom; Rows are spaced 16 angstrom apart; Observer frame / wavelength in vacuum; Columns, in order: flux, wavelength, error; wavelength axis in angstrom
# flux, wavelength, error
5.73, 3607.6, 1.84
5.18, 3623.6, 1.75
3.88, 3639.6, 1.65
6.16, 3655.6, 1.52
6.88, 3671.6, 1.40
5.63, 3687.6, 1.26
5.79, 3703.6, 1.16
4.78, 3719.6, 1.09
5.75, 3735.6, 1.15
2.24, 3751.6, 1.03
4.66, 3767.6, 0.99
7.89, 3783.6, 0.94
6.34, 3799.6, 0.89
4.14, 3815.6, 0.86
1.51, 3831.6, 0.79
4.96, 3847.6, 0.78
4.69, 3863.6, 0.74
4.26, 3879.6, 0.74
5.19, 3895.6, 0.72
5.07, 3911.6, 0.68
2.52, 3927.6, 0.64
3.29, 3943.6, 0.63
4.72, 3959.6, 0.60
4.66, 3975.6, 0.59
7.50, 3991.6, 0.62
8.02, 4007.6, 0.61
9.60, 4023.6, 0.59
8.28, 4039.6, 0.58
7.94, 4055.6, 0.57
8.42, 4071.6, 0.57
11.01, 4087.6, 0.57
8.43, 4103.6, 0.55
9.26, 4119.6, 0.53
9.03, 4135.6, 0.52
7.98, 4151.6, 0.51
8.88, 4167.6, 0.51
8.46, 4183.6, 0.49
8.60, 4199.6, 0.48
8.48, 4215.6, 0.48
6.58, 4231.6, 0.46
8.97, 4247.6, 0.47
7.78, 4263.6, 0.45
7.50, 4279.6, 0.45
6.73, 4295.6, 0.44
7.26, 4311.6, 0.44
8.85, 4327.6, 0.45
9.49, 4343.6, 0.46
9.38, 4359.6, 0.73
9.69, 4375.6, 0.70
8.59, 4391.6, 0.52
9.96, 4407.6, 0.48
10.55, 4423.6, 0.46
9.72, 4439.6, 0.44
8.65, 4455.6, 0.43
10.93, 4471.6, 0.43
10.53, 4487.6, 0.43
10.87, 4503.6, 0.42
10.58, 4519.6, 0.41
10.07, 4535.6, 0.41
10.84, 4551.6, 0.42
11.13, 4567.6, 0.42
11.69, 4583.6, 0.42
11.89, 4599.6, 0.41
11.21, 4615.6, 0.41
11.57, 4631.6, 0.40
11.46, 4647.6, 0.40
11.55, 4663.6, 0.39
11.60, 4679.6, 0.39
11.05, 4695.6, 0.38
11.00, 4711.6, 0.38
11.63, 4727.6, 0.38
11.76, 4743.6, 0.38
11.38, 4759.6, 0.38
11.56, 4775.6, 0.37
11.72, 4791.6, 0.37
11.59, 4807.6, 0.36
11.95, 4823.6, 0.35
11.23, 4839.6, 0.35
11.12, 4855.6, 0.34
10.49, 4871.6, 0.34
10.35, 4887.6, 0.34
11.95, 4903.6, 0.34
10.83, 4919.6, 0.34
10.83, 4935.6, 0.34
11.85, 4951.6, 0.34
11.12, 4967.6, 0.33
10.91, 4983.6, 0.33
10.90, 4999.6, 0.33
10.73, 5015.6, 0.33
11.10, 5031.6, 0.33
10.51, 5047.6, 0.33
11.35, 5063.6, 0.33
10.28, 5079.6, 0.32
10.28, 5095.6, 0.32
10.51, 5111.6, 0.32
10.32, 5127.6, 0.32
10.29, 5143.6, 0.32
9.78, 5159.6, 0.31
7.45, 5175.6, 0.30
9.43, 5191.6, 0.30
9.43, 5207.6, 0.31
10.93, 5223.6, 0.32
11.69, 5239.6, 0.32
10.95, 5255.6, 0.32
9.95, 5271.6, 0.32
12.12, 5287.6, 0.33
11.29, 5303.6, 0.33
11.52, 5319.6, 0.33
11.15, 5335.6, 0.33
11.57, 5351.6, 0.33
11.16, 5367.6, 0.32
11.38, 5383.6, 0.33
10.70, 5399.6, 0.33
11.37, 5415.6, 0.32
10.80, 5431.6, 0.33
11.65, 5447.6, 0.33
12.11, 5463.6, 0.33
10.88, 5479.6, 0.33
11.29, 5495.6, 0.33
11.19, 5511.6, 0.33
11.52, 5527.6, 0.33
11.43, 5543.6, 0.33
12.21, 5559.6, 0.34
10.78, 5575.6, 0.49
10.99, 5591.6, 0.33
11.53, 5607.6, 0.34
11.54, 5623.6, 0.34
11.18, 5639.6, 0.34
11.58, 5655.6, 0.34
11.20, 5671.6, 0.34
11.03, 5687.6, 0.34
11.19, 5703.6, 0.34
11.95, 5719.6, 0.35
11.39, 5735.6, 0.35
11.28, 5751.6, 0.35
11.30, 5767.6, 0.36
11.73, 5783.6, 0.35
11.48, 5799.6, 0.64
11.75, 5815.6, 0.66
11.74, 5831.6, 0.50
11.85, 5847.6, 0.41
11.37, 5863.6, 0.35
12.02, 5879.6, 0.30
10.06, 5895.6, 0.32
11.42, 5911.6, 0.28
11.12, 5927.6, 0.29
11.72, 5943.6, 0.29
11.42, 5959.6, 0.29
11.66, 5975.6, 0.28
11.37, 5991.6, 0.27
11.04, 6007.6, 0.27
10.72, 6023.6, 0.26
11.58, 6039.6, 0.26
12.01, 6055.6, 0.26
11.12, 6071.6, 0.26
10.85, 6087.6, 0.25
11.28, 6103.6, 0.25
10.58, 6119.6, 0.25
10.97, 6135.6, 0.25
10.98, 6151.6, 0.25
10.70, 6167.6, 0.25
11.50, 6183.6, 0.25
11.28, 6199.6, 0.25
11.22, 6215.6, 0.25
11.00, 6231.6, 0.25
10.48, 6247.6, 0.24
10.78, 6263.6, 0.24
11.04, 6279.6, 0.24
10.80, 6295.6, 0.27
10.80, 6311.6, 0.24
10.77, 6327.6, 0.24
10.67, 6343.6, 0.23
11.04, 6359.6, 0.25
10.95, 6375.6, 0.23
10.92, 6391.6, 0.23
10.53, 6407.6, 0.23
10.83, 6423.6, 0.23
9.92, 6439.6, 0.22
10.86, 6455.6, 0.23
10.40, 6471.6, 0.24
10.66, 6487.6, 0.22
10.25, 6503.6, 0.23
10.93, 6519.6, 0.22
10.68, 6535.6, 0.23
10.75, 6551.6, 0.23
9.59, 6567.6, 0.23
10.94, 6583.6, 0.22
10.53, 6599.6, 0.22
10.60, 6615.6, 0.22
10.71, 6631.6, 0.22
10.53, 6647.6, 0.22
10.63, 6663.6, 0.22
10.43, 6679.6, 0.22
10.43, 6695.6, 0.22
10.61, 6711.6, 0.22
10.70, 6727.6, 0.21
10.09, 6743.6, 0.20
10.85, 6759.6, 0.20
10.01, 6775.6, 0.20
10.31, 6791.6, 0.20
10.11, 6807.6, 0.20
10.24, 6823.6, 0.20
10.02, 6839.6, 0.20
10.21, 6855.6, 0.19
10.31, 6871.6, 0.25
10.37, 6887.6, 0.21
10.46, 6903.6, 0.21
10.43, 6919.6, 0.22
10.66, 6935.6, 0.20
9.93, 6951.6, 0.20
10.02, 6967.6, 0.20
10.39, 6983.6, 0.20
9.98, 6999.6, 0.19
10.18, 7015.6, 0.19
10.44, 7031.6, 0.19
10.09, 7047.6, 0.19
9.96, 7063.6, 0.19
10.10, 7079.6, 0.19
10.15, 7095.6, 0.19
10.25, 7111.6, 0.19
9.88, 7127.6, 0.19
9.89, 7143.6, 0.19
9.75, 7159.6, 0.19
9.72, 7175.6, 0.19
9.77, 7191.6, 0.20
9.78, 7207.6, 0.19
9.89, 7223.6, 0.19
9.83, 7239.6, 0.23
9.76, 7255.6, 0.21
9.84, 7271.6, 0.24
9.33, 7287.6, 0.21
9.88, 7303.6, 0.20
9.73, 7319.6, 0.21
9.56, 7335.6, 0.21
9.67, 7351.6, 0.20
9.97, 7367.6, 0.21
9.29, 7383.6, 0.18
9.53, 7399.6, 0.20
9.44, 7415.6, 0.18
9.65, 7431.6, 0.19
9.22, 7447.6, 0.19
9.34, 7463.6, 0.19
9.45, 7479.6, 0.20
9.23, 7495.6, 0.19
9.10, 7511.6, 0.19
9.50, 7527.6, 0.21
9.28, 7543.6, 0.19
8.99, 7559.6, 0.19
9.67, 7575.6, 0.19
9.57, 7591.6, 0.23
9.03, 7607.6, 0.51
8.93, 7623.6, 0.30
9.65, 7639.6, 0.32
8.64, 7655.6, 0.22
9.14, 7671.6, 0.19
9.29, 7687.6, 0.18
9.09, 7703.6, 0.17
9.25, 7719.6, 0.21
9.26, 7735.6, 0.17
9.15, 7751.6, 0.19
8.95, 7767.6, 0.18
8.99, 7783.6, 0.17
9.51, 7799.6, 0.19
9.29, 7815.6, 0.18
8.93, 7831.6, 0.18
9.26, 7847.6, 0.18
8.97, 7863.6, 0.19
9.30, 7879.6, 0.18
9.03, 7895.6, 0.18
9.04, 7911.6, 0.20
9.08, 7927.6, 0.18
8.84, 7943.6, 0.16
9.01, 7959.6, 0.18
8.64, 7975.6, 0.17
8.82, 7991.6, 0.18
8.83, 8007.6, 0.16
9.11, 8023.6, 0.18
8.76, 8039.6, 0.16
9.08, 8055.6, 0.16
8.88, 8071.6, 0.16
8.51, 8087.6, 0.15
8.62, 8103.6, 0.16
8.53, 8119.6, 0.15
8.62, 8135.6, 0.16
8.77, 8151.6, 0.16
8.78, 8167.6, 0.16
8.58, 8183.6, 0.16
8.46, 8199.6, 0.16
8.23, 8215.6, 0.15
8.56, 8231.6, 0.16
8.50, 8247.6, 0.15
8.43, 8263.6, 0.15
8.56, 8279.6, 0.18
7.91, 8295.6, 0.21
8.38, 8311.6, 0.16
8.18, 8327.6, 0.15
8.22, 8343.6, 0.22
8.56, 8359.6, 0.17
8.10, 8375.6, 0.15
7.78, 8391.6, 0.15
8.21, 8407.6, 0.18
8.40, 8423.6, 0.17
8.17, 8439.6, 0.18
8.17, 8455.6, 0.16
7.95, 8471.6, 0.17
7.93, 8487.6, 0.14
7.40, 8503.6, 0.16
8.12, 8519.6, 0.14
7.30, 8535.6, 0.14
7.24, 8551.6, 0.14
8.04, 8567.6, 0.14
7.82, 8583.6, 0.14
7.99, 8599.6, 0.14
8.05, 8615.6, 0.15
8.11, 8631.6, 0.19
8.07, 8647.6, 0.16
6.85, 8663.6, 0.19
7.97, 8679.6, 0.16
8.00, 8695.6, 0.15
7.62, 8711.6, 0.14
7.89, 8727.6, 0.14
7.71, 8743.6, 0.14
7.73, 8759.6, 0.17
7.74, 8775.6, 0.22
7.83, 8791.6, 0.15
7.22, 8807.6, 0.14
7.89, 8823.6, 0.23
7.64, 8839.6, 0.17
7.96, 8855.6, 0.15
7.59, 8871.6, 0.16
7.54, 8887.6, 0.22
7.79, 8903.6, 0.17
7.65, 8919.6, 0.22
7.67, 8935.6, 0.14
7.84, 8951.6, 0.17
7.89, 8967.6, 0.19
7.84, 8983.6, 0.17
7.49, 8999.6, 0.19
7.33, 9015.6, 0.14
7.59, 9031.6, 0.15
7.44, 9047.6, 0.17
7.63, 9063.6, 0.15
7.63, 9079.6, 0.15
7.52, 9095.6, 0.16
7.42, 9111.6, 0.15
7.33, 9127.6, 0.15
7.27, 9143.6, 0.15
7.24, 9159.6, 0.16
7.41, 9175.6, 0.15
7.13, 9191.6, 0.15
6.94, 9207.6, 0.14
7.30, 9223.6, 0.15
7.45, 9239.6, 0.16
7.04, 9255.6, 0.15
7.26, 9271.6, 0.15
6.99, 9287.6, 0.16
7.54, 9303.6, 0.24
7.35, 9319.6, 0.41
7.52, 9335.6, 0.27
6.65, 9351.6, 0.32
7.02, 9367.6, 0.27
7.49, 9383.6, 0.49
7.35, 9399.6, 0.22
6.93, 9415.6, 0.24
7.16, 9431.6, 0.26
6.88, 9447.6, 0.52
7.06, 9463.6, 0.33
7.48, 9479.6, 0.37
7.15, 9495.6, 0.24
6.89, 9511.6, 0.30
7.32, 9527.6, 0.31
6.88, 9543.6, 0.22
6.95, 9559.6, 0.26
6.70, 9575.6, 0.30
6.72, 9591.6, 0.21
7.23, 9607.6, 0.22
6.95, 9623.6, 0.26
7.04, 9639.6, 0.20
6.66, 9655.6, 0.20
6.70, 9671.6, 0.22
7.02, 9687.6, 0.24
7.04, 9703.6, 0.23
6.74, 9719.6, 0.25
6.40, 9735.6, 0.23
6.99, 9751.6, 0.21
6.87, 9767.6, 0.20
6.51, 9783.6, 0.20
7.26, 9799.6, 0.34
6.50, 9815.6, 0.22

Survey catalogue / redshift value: 0.000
